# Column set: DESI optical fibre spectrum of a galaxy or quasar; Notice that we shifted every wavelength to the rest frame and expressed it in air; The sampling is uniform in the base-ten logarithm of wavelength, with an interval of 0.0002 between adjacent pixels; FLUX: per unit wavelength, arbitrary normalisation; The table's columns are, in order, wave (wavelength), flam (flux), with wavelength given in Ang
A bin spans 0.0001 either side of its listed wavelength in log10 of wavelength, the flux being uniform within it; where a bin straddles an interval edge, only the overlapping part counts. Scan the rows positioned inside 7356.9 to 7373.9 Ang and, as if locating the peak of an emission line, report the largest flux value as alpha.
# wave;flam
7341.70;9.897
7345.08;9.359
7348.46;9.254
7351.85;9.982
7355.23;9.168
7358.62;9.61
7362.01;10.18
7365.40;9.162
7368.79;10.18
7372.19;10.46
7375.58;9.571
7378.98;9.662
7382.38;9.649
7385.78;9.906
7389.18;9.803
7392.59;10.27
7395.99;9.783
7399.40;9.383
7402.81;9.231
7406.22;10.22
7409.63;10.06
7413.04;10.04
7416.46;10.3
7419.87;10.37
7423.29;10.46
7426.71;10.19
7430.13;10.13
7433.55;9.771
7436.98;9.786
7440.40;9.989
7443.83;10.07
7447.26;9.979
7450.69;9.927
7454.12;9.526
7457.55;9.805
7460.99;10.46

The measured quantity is 10.46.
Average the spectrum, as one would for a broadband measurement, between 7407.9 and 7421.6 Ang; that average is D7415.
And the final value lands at 10.2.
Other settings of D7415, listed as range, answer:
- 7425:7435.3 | 10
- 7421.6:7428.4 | 10.3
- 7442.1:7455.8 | 9.88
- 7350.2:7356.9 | 9.58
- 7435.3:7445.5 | 9.95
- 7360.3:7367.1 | 9.68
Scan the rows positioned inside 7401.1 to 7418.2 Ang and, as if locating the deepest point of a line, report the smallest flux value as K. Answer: 9.231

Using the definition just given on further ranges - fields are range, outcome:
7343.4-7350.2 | 9.254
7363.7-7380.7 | 9.162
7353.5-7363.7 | 9.168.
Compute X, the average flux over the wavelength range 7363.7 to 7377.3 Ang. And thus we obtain 9.84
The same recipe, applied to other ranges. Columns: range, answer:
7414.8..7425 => 10.4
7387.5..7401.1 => 9.81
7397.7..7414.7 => 9.79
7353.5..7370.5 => 9.66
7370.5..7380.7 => 9.9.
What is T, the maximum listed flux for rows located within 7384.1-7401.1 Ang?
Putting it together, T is 10.27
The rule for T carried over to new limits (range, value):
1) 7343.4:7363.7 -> 10.18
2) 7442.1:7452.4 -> 10.07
